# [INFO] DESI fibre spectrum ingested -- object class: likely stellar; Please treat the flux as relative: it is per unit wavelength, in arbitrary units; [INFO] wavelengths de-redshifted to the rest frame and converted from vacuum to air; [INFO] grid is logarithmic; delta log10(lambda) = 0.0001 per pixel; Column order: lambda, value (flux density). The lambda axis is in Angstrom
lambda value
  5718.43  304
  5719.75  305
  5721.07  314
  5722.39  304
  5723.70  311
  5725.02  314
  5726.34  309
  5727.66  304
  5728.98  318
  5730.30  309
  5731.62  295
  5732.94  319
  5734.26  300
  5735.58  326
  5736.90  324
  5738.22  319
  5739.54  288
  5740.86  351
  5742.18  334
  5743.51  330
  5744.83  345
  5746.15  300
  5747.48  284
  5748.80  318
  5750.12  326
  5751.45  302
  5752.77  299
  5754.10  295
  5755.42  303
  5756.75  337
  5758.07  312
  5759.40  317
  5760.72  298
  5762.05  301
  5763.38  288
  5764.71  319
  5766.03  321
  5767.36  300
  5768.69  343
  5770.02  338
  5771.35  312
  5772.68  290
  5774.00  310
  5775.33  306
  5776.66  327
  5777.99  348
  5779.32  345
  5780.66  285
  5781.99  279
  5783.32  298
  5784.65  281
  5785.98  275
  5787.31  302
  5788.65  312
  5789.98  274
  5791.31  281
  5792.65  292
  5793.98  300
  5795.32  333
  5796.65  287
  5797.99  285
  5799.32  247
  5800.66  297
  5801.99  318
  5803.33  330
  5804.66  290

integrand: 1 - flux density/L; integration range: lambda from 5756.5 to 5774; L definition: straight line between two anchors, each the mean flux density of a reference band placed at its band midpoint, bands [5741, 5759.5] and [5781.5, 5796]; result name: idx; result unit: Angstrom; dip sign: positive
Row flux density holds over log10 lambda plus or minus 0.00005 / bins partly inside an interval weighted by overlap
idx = -0.3 Angstrom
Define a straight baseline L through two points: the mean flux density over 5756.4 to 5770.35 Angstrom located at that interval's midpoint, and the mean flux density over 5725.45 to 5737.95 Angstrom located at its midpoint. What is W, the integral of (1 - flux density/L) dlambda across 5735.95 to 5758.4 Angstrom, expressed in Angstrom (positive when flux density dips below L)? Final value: -0.2 Angstrom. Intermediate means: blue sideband 312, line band 316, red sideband 315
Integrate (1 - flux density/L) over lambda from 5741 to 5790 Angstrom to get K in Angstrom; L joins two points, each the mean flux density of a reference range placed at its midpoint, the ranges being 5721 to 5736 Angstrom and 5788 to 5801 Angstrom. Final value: -1.87 Angstrom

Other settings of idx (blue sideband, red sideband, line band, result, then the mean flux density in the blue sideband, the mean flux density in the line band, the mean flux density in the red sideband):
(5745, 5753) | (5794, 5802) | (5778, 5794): 0.1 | 308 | 296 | 293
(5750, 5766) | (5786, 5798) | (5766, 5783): -0.7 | 308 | 315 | 296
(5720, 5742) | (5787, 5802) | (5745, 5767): -0.2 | 313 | 308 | 293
